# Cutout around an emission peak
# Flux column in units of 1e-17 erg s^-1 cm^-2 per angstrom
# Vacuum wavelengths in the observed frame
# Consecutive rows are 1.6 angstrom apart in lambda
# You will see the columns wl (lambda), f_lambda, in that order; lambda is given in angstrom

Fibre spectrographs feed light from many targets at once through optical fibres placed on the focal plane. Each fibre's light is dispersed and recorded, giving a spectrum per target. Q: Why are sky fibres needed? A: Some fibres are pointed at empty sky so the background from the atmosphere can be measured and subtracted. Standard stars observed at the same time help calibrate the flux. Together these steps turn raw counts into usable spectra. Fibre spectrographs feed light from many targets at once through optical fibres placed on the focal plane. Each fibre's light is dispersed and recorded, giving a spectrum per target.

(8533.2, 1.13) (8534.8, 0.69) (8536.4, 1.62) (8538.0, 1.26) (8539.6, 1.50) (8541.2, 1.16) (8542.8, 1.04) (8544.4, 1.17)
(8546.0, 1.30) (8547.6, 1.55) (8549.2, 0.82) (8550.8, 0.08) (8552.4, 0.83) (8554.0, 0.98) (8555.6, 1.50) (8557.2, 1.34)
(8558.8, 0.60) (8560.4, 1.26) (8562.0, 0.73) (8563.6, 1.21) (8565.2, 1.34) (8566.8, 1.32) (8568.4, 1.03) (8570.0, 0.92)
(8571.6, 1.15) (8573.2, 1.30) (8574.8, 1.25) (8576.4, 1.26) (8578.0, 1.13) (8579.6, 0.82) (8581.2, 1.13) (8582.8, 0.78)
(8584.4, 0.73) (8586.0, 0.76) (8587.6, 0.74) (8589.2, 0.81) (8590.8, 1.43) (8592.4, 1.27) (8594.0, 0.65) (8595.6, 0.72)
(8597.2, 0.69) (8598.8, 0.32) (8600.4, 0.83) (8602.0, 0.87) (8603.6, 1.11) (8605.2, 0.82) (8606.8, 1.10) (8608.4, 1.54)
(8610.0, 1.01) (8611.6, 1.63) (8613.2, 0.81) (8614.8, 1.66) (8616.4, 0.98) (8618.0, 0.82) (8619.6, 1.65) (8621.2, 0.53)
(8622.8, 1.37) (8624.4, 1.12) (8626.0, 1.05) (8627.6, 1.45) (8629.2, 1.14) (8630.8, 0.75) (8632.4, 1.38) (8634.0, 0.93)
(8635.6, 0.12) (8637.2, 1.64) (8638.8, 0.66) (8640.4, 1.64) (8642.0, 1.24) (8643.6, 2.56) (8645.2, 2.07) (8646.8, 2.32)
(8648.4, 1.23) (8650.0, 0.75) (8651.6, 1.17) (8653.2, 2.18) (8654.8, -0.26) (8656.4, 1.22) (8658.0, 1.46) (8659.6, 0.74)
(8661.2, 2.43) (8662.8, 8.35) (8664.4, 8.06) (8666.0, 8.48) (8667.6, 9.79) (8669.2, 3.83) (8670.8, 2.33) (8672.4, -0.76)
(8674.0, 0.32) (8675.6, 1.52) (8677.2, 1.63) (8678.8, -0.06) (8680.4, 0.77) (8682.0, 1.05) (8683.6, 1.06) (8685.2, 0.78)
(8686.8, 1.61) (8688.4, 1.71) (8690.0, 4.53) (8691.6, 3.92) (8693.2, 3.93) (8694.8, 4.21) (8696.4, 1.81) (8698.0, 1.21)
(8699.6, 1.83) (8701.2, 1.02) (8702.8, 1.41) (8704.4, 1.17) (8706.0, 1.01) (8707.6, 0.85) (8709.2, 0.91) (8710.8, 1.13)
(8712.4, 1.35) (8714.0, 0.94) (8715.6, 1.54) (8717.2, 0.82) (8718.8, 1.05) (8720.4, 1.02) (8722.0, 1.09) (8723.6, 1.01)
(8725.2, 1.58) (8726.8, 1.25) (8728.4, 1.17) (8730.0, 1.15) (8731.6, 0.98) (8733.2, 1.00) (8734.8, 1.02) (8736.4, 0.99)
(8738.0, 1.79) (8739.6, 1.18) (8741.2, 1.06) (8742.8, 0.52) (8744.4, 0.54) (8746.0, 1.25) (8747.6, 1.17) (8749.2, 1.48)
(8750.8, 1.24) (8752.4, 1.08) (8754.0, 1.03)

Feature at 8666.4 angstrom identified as Halpha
